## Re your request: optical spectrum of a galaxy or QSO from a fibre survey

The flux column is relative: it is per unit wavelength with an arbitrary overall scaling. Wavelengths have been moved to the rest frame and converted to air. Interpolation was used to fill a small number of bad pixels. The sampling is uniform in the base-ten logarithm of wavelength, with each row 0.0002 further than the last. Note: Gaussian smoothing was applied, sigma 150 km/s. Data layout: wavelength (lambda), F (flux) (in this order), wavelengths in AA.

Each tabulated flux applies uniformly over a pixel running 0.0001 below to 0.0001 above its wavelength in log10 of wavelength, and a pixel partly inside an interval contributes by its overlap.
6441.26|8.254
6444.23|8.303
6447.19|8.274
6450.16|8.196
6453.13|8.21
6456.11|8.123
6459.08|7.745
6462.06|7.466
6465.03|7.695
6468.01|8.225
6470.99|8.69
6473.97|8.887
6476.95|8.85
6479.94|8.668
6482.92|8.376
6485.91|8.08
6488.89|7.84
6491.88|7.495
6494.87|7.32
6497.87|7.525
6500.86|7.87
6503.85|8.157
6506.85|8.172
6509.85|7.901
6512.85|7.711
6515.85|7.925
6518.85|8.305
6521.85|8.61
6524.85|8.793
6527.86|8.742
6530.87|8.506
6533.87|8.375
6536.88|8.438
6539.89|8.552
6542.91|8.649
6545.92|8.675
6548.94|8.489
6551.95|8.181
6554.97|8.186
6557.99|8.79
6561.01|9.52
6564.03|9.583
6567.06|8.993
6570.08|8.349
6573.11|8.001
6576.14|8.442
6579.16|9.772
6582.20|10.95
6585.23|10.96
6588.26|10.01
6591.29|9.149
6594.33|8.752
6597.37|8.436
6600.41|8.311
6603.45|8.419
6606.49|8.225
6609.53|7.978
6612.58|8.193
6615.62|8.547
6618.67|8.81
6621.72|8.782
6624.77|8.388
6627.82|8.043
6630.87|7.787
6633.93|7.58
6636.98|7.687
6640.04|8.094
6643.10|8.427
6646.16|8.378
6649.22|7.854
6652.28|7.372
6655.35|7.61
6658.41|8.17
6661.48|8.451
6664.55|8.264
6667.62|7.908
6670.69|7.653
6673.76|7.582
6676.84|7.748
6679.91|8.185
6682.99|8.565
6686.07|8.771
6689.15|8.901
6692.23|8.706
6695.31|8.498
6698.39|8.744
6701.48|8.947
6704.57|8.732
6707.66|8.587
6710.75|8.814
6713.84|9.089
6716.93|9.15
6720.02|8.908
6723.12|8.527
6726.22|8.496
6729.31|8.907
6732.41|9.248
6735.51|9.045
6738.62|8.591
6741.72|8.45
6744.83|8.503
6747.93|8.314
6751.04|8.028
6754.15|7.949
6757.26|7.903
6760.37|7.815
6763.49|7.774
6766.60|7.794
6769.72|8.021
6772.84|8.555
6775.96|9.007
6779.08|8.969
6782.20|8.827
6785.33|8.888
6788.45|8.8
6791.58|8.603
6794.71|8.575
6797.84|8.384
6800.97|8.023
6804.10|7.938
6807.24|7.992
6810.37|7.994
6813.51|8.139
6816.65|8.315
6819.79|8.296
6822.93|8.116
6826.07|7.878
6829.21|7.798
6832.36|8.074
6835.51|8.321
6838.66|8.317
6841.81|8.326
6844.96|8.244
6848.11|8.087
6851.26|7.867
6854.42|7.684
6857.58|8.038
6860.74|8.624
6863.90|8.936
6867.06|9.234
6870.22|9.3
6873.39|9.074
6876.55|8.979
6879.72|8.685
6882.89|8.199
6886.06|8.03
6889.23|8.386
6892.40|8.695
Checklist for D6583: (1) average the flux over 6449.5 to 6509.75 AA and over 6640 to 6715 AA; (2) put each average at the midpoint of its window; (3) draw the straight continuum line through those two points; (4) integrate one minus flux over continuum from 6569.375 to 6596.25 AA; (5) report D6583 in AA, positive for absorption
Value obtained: -3.90 AA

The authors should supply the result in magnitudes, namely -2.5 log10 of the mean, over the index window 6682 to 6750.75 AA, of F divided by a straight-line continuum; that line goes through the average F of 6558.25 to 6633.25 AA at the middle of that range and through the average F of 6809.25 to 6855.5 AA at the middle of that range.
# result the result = -0.04 mag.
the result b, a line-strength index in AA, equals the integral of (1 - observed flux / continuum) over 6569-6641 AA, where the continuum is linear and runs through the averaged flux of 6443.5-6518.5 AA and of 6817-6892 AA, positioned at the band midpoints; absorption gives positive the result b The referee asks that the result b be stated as -4.3 AA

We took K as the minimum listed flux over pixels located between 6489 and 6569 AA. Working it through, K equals 7.32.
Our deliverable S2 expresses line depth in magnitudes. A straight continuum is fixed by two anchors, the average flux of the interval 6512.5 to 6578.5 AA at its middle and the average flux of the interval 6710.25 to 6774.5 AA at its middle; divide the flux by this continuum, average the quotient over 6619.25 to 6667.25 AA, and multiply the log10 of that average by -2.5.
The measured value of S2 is 0.059 mag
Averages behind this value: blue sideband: 8.57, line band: 8.07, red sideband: 8.47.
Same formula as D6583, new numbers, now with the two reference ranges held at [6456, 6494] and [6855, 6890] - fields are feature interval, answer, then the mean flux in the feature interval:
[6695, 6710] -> -0.5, 8.72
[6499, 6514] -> 0.4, 7.96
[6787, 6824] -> 1.3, 8.26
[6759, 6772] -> 1.0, 7.89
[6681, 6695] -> -0.5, 8.7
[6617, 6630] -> -0.2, 8.47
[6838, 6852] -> 0.7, 8.18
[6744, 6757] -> 0.5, 8.16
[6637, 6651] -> 0.4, 8.12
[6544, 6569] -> -1.6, 8.79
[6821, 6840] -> 1.1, 8.09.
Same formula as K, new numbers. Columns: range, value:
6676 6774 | 7.748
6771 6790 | 8.555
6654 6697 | 7.582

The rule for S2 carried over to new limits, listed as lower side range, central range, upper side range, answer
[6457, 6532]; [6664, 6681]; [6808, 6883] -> 0.05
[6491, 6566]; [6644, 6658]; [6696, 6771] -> 0.08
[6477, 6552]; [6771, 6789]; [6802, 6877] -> -0.07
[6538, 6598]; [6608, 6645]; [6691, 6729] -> 0.09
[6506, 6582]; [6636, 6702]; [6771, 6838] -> 0.04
